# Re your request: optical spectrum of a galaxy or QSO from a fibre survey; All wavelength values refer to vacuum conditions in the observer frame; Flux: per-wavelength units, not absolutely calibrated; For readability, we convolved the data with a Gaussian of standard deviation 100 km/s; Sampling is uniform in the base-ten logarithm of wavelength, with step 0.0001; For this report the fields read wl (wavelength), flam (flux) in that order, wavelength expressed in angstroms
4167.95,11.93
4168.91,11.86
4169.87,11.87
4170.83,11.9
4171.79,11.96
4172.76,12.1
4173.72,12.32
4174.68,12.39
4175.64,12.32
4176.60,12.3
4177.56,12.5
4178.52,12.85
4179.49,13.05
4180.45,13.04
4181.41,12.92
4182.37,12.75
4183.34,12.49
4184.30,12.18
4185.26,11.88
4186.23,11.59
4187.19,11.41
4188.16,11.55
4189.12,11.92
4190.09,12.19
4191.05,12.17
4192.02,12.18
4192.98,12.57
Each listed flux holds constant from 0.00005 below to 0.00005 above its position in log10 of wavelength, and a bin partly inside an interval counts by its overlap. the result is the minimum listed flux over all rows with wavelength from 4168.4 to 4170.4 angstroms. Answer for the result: 11.86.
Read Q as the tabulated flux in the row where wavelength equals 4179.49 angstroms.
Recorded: 13.05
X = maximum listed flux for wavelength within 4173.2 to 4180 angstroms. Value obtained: 13.05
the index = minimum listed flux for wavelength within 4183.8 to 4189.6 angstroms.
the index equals 11.41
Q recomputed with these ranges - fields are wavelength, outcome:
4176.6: 12.3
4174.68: 12.39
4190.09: 12.19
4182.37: 12.75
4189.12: 11.92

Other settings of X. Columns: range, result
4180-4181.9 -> 13.04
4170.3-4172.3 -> 11.96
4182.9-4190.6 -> 12.49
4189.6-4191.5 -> 12.19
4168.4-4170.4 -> 11.87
